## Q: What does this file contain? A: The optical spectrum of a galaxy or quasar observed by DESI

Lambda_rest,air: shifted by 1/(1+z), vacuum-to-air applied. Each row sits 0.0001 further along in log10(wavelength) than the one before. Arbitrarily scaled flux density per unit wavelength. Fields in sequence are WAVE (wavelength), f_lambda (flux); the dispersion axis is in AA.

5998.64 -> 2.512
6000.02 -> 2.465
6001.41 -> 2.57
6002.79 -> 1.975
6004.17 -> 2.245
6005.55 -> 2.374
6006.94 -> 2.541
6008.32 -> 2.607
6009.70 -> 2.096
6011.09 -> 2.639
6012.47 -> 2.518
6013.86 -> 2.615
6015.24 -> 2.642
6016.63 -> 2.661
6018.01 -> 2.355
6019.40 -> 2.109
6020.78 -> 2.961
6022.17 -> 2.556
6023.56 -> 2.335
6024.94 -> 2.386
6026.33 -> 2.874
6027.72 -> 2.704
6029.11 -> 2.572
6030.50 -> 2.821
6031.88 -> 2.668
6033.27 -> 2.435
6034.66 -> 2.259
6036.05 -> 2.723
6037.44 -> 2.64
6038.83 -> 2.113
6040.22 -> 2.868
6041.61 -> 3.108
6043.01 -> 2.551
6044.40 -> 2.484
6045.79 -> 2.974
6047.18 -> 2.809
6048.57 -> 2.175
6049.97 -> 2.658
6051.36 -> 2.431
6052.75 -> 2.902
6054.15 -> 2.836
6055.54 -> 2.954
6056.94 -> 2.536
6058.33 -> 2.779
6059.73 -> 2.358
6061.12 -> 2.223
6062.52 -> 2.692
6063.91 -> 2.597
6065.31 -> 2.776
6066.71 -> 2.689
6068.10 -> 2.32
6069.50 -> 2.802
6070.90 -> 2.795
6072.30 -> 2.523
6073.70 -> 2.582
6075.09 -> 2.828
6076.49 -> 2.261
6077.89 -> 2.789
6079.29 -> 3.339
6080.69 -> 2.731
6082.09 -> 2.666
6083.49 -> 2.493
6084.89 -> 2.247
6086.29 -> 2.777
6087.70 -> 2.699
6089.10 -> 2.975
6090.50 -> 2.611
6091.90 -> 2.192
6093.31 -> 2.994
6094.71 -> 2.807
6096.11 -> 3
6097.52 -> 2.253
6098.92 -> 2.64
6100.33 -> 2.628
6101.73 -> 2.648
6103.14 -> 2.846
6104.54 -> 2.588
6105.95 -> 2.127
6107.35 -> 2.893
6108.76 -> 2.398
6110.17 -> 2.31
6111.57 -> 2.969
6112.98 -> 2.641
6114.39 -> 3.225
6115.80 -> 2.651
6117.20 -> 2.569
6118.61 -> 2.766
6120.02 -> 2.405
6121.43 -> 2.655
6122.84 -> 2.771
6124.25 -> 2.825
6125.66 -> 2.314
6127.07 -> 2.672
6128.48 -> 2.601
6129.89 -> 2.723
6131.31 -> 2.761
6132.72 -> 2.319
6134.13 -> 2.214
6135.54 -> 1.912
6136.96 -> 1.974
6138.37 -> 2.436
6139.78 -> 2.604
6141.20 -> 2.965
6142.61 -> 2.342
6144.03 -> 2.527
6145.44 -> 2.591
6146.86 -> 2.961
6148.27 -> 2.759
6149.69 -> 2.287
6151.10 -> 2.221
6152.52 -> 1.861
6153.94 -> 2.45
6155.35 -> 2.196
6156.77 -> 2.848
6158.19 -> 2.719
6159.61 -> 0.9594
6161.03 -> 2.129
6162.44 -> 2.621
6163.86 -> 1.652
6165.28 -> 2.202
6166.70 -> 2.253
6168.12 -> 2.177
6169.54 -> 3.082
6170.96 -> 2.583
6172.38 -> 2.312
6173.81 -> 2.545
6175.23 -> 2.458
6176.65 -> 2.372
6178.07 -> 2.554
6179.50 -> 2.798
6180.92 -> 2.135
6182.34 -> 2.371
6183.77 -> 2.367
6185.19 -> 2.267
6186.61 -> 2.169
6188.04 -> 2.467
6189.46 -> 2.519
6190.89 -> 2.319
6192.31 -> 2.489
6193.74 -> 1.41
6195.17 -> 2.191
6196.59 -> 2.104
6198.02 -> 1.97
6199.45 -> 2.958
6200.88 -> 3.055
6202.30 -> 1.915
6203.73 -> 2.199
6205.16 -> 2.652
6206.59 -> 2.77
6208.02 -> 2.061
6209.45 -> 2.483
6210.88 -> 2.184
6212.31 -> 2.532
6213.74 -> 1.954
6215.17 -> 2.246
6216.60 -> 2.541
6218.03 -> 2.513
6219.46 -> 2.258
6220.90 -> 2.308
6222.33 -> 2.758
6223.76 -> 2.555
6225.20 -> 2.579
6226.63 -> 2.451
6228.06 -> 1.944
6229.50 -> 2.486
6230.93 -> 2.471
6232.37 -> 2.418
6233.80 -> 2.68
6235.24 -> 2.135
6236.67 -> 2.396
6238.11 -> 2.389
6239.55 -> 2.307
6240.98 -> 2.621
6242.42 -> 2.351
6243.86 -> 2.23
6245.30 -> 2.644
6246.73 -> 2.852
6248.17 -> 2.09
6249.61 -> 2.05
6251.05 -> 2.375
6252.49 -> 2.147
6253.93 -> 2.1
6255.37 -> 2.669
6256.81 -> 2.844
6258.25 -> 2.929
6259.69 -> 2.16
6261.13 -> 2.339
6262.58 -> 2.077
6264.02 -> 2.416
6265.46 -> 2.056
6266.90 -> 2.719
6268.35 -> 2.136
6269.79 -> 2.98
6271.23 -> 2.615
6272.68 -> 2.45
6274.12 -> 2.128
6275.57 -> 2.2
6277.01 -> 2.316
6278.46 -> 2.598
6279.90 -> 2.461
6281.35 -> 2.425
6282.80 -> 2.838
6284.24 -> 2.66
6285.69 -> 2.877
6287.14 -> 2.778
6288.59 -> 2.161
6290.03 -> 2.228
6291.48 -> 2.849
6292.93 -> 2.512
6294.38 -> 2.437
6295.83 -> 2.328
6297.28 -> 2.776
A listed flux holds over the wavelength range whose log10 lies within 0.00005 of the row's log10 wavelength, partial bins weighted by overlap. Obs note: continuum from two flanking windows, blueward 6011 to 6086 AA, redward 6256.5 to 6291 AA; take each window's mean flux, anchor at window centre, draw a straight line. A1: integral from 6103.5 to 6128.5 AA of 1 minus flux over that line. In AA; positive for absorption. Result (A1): -0.6 AA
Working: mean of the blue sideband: 2.62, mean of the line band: 2.64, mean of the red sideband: 2.47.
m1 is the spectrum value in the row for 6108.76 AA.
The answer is 2.398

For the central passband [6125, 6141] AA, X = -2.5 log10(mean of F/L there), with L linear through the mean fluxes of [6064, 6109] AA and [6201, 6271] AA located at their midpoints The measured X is 0.064 mag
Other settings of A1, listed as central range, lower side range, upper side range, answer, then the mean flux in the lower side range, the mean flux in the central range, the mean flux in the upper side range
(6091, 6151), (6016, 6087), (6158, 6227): -2.39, 2.62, 2.59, 2.35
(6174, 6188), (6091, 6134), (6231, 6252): 0.61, 2.63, 2.4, 2.39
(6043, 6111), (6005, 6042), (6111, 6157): -2.34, 2.56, 2.64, 2.54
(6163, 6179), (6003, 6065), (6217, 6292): 0.66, 2.57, 2.39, 2.44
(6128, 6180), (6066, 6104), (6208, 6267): 2.89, 2.67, 2.4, 2.39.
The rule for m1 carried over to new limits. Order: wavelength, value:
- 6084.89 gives 2.247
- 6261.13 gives 2.339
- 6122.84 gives 2.771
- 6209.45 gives 2.483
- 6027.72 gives 2.704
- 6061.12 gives 2.223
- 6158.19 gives 2.719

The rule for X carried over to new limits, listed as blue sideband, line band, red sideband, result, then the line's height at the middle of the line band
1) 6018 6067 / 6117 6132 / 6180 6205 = -0.09 mag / 2.44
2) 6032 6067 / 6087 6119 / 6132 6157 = -0.07 mag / 2.5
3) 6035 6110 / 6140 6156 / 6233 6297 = 0.04 mag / 2.57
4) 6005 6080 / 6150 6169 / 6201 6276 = 0.14 mag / 2.48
